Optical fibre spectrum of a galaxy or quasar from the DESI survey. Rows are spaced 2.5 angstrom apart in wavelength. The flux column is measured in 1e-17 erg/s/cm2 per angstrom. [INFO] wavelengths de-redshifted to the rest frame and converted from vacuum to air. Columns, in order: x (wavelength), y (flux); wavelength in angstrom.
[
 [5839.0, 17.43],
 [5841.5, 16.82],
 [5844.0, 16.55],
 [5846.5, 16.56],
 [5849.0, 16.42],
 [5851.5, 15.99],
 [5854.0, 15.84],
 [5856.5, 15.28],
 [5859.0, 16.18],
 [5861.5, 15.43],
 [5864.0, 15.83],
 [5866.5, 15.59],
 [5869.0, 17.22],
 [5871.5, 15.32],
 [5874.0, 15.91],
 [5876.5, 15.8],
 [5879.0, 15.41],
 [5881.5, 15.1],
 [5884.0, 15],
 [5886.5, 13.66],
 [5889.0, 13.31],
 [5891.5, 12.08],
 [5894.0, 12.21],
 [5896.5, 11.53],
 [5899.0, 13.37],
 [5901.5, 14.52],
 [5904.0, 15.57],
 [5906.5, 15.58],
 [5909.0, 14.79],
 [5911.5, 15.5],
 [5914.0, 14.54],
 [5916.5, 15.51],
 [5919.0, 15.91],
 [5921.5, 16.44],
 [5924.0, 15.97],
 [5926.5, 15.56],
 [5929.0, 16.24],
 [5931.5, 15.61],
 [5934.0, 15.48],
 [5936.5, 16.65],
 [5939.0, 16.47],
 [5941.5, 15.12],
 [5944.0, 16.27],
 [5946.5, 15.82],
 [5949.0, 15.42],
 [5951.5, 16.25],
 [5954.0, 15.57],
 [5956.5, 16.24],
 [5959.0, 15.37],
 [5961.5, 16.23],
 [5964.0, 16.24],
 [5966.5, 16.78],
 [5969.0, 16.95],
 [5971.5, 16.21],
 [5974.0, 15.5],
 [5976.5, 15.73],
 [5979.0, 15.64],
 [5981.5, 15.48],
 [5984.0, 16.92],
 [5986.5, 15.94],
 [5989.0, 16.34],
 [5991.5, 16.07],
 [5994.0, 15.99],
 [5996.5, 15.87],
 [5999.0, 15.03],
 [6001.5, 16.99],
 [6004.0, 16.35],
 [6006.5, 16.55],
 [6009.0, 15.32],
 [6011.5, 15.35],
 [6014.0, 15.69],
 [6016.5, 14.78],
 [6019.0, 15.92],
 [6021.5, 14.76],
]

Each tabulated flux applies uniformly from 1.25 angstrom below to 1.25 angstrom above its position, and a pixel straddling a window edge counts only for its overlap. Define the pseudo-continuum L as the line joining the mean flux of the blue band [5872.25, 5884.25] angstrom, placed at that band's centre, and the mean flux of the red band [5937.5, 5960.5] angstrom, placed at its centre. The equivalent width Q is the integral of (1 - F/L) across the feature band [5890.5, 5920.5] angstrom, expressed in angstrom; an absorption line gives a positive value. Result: 2.6 angstrom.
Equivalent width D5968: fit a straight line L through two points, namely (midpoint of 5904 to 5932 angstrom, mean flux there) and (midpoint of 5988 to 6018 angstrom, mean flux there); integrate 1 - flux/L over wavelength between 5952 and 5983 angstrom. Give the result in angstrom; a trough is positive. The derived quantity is -0.5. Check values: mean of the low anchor 15.6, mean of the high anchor 15.9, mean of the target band 16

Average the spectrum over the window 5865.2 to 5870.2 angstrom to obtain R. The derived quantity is 16.4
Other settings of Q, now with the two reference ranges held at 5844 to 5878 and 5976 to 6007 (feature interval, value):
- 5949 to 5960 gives 0.2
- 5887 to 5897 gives 2.2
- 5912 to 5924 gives 0.3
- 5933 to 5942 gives 0.0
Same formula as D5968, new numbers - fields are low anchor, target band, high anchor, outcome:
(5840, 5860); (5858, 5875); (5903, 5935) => 0.2 angstrom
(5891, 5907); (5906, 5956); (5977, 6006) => -4.7 angstrom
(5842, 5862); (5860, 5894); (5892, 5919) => 0.7 angstrom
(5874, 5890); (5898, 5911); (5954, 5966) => 0.3 angstrom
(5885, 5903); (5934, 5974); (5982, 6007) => -3.1 angstrom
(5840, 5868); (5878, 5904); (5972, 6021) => 3.8 angstrom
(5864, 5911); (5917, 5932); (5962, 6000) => -0.8 angstrom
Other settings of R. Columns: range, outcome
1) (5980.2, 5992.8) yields 16.1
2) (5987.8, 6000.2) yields 15.9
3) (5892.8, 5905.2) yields 13.4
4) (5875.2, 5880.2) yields 15.6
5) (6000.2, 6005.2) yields 16.7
